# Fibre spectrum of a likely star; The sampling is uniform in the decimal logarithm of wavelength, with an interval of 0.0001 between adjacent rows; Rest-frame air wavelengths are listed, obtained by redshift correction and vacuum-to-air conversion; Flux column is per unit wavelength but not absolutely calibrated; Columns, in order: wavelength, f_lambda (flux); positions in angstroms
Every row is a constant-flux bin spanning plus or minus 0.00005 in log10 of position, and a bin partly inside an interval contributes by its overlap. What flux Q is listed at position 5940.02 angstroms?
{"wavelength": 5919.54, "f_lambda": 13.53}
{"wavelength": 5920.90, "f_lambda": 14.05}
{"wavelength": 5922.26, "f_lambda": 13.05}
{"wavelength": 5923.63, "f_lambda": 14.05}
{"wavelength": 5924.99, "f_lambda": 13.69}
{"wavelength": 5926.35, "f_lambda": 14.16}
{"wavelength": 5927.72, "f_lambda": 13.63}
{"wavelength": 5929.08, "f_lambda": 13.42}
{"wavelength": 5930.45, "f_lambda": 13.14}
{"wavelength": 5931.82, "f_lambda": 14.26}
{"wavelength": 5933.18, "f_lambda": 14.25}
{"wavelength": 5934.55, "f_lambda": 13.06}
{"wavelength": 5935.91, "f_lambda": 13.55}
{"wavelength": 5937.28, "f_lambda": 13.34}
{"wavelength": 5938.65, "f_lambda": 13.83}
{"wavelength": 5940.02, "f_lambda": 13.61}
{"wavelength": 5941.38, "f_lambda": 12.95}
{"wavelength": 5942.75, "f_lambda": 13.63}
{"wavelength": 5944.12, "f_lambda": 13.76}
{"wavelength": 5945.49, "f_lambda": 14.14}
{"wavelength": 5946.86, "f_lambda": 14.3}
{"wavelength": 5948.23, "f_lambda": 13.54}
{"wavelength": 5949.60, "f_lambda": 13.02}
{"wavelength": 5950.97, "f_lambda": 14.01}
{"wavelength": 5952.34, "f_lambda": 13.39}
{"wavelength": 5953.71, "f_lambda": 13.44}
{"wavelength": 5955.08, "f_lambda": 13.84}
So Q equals 13.61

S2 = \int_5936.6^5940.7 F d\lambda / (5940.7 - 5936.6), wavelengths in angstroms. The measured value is 13.6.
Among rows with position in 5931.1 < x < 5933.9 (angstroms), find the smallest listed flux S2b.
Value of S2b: 14.25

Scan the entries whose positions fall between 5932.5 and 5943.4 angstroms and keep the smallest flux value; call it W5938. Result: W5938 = 12.95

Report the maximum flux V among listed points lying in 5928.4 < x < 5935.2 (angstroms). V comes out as 14.26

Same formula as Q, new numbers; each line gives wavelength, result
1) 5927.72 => 13.63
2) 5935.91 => 13.55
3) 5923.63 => 14.05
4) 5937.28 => 13.34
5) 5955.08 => 13.84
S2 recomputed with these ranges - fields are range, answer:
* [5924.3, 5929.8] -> 13.7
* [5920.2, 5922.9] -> 13.6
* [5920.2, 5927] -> 13.8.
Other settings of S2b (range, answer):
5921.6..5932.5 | 13.05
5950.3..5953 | 13.39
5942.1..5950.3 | 13.02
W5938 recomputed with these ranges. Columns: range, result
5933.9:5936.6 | 13.06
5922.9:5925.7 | 13.69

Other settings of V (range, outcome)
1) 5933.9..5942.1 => 13.83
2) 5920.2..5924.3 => 14.05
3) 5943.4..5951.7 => 14.3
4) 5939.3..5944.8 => 13.76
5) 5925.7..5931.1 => 14.16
